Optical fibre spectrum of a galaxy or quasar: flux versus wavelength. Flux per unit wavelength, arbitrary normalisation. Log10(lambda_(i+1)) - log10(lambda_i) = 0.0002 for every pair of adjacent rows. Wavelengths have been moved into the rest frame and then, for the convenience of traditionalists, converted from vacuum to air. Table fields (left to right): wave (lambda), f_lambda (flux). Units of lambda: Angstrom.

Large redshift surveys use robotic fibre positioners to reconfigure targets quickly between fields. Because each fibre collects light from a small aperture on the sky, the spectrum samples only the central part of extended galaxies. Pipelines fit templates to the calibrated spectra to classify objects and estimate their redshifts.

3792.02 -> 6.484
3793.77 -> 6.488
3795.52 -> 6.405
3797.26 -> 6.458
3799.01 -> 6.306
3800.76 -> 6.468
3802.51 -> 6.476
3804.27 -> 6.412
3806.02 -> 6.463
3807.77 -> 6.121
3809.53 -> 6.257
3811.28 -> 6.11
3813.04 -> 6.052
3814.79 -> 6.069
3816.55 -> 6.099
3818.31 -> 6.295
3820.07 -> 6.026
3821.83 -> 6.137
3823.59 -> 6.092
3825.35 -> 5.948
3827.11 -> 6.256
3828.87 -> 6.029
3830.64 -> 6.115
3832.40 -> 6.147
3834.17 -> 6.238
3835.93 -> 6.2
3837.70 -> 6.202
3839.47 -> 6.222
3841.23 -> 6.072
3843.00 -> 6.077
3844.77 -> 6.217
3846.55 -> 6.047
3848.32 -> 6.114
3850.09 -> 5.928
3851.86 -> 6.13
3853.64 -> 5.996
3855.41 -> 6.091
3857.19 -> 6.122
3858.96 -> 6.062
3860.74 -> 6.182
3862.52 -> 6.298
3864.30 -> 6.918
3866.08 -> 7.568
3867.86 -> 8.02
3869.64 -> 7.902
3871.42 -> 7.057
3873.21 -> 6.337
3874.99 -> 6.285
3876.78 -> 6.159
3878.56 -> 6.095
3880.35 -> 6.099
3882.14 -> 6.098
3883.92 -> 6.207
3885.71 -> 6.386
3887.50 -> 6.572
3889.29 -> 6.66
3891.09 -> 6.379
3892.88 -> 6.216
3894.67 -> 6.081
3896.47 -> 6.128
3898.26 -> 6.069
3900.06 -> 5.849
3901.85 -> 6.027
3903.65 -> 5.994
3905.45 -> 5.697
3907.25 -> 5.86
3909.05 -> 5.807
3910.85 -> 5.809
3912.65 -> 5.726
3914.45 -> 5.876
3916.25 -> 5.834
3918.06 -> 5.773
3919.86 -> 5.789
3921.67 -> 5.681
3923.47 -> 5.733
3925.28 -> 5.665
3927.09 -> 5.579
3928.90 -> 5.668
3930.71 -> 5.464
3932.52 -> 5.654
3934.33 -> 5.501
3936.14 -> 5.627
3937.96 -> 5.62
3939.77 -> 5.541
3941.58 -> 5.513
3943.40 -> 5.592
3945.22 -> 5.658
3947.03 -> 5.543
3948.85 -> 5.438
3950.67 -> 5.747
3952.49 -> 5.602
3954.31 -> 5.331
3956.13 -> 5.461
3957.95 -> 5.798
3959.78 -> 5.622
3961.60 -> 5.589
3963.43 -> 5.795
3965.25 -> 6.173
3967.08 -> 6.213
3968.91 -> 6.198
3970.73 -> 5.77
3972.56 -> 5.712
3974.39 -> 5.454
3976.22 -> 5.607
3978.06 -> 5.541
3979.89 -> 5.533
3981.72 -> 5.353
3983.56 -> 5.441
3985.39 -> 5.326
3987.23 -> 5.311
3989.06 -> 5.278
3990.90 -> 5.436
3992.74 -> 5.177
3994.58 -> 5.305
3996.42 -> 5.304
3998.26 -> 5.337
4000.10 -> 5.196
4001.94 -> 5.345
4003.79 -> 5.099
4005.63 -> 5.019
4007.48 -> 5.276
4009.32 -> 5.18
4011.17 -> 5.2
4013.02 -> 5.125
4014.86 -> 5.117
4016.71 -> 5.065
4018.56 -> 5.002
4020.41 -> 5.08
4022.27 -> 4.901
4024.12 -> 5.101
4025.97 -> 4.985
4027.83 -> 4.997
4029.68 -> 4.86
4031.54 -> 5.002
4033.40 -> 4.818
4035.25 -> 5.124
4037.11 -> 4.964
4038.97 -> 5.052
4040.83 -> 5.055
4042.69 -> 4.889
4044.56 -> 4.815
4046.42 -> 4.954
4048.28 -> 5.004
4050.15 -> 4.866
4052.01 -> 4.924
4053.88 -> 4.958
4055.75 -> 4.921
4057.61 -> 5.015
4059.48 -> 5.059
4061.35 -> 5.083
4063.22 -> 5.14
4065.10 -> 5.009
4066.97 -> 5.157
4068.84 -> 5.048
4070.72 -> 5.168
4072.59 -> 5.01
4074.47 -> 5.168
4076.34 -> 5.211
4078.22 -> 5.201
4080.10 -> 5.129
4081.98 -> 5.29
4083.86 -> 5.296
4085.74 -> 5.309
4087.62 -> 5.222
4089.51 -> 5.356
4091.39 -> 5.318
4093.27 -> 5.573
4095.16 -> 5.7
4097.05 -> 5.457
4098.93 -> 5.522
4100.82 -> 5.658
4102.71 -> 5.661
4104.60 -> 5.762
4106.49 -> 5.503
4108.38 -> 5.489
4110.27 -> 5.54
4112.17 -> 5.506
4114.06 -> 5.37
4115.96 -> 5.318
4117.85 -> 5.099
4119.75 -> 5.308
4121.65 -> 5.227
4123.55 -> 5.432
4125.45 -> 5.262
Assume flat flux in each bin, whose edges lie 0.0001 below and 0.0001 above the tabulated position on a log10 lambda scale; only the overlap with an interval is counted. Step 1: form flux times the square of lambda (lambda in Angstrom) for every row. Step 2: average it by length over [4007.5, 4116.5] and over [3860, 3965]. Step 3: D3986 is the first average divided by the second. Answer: 0.9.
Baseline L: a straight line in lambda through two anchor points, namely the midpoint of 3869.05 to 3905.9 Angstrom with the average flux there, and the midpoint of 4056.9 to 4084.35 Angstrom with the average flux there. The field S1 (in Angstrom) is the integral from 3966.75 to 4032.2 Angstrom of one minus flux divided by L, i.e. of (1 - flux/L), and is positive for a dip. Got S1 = 3.4 Angstrom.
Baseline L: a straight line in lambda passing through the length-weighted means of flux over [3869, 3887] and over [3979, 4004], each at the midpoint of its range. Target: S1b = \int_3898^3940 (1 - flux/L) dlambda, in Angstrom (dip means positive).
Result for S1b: 2.1 Angstrom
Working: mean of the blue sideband 6.44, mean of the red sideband 5.32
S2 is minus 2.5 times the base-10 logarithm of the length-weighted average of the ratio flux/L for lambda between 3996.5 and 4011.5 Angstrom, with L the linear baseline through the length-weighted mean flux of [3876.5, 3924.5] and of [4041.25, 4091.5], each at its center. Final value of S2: 0.046 mag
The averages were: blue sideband 6.02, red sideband 5.09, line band 5.21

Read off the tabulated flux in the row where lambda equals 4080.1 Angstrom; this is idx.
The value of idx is 5.129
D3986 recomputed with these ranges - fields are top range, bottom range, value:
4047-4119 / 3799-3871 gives 0.95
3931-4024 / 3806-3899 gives 0.92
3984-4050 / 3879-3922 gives 0.90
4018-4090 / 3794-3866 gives 0.91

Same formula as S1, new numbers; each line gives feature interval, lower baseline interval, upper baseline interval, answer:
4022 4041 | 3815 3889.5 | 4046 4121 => 1.8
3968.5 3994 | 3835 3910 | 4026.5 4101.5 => 0.6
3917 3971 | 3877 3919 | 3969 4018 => 0.3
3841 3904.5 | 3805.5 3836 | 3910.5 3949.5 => -4.7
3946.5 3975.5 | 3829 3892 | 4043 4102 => 0.4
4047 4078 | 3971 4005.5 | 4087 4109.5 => 2.4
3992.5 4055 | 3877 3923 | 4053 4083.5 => 3.4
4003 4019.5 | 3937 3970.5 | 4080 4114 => 1.4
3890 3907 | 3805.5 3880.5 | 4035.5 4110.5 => 0.0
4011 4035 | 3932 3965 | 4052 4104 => 1.7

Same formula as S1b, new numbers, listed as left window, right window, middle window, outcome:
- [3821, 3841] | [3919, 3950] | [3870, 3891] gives -1.8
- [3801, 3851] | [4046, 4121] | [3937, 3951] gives 0.4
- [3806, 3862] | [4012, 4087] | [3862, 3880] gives -2.8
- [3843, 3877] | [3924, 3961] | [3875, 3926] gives 0.3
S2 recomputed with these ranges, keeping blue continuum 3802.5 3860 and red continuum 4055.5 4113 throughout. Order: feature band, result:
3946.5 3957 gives 0.044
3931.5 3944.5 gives 0.041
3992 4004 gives 0.067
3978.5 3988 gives 0.047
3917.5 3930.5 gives 0.029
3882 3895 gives -0.070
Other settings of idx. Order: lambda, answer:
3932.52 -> 5.654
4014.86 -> 5.117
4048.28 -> 5.004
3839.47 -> 6.222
